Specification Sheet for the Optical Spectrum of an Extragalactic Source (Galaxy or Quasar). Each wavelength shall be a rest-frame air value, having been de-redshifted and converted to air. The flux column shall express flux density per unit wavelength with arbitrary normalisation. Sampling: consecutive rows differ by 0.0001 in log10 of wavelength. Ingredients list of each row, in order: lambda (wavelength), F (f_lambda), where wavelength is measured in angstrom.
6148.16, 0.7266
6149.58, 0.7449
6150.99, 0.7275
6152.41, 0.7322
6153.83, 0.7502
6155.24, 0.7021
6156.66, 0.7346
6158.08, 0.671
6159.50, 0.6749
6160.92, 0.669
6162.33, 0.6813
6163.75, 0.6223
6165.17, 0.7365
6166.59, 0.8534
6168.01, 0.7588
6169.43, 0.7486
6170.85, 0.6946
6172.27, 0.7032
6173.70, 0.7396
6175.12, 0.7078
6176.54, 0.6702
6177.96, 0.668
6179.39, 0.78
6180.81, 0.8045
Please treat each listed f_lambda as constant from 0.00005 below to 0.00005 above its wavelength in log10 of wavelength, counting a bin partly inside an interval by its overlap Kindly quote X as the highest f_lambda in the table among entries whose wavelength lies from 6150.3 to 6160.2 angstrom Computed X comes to 0.7502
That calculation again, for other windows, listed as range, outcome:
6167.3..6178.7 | 0.7588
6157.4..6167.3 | 0.8534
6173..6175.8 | 0.7396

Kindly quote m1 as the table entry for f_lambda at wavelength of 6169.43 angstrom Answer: 0.7486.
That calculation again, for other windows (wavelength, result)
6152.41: 0.7322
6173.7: 0.7396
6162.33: 0.6813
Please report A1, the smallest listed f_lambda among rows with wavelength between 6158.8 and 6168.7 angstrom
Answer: 0.6223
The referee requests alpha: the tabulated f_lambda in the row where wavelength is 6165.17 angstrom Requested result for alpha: 0.7365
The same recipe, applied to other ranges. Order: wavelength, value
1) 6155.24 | 0.7021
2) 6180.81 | 0.8045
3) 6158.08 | 0.671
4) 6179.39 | 0.78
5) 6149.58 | 0.7449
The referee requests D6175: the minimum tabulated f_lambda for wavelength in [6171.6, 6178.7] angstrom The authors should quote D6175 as 0.668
